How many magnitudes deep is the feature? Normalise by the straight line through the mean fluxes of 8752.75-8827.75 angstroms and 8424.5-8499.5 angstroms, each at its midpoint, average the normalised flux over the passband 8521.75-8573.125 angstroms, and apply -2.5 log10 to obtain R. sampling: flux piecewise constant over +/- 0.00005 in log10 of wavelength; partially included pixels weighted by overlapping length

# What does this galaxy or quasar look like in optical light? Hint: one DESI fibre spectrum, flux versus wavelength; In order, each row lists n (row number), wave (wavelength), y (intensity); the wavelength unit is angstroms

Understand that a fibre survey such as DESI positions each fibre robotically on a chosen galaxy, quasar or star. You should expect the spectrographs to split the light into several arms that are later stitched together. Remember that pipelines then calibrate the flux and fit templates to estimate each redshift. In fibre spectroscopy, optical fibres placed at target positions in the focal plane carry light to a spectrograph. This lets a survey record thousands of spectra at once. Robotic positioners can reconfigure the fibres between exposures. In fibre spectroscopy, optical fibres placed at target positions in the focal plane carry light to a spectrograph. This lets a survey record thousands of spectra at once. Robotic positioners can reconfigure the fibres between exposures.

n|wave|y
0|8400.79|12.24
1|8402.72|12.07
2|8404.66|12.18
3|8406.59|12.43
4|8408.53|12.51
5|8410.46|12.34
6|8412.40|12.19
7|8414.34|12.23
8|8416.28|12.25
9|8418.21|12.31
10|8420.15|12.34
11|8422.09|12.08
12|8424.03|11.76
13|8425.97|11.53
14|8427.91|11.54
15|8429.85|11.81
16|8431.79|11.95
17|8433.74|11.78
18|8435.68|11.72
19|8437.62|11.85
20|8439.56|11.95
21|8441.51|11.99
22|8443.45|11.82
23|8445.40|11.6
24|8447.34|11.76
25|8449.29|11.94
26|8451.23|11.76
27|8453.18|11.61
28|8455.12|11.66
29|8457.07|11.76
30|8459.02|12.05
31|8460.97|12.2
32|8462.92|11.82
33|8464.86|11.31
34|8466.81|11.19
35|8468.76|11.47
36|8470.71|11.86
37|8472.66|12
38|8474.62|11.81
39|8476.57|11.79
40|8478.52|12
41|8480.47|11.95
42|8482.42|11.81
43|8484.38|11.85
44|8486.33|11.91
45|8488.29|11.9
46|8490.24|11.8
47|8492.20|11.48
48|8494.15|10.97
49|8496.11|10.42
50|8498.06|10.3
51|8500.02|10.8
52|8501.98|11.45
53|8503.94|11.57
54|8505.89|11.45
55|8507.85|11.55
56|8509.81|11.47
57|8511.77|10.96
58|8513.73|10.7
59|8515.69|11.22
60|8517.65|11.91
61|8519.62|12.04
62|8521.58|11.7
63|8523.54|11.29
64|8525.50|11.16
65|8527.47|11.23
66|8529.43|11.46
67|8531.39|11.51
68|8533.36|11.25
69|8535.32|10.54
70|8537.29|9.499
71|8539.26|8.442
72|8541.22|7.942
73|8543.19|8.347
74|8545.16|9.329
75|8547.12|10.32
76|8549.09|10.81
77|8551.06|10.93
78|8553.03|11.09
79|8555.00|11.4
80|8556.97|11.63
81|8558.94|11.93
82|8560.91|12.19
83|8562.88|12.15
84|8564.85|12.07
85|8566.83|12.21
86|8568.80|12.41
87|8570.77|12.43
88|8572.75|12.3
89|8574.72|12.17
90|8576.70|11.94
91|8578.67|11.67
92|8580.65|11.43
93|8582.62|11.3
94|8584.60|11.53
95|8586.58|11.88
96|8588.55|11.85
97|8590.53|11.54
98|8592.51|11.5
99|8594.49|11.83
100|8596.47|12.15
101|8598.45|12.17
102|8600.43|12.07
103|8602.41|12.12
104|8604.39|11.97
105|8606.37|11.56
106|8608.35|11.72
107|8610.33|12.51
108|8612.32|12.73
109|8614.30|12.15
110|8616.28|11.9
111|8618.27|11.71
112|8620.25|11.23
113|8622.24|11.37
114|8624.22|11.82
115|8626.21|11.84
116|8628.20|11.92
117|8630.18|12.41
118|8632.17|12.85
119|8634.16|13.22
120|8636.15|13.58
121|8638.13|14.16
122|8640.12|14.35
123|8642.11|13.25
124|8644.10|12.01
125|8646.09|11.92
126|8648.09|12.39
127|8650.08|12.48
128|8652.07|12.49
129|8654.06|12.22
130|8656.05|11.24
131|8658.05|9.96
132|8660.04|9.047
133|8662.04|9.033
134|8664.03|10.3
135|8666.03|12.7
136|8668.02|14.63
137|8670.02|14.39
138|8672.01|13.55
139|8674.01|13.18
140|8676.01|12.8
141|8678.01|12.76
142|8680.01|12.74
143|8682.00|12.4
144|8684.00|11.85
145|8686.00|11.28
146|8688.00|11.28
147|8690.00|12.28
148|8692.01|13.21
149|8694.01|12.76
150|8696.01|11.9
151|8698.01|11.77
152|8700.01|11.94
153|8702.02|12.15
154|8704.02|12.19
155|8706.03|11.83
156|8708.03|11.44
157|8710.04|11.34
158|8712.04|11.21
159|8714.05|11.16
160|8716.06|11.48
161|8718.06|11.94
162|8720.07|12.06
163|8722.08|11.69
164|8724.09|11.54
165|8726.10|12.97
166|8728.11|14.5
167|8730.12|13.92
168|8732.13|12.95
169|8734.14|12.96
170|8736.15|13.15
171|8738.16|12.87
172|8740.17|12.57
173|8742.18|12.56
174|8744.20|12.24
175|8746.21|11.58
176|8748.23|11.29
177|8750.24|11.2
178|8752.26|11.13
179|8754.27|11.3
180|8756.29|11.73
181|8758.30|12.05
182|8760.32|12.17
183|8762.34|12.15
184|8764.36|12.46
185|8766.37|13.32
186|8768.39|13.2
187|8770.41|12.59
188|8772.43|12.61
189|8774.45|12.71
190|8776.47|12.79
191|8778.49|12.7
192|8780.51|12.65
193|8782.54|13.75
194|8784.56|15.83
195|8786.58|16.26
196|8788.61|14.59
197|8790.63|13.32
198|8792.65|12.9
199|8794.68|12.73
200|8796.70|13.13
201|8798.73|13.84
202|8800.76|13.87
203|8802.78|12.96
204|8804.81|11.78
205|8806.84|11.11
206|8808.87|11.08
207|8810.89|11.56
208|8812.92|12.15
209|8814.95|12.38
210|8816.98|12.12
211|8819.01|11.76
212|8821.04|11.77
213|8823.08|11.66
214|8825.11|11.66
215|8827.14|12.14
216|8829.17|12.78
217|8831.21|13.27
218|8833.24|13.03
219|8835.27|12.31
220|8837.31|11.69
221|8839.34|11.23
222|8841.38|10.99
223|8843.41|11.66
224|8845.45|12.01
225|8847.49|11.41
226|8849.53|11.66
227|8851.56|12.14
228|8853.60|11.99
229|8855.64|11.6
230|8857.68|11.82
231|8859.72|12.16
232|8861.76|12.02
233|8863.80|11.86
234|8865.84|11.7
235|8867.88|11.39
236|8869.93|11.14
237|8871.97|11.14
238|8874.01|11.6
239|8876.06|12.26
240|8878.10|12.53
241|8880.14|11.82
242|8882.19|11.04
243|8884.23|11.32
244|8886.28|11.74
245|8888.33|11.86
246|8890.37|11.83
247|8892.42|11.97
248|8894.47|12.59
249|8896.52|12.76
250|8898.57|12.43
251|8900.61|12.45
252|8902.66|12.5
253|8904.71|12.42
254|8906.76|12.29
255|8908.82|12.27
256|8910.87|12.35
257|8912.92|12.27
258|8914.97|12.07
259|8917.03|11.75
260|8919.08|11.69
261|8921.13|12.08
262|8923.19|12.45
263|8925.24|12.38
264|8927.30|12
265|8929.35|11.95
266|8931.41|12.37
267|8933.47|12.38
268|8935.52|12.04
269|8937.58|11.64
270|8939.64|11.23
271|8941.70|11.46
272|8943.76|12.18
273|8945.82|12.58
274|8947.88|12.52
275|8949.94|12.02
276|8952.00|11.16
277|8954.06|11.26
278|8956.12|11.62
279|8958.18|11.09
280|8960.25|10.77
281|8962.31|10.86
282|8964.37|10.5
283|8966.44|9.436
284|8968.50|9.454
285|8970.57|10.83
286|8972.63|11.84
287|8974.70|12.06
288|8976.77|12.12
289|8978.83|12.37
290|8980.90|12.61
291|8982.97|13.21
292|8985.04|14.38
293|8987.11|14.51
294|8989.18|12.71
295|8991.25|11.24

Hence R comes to 0.089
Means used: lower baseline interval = 11.7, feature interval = 11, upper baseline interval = 12.7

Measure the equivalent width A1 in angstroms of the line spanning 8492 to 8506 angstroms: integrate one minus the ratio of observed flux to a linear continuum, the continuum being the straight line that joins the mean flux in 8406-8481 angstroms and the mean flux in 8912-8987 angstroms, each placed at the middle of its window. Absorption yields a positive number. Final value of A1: 1.03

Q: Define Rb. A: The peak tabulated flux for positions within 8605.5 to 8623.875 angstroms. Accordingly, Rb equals 12.73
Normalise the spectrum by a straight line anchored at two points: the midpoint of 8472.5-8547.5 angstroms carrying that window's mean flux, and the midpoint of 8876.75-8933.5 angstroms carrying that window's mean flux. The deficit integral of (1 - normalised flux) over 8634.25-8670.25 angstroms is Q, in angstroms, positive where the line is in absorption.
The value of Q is -2.4 angstroms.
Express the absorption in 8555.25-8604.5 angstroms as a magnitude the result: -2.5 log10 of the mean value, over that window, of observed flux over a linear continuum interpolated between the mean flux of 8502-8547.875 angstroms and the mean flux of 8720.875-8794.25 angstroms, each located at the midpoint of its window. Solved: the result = -0.07 mag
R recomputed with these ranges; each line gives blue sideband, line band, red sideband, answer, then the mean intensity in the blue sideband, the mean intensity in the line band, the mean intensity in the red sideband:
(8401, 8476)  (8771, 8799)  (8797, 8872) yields -0.13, 11.9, 13.5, 12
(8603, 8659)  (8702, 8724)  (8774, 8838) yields 0.08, 12.2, 11.7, 12.8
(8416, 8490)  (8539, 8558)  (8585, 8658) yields 0.19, 11.8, 10.1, 12.2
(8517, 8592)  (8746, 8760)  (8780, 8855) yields 0.06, 11.2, 11.5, 12.5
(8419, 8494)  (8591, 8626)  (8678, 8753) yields 0.01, 11.8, 11.9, 12.2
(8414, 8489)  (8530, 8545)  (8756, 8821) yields 0.24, 11.8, 9.68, 12.8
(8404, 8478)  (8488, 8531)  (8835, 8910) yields 0.06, 11.9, 11.3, 11.9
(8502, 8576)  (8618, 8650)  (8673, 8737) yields -0.06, 11.2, 12.5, 12.3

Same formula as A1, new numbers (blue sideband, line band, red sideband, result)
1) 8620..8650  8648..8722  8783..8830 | 3.9 angstroms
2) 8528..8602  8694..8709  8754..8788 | 0.6 angstroms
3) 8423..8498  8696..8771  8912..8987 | -2.5 angstroms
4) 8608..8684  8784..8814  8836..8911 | -2.7 angstroms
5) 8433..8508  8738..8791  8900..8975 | -4.6 angstroms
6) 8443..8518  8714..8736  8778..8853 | -0.5 angstroms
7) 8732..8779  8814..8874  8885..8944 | 1.7 angstroms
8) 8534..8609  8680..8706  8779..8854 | -0.4 angstroms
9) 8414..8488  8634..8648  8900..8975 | -1.6 angstroms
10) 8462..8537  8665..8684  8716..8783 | -1.6 angstroms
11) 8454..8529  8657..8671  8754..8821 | 0.9 angstroms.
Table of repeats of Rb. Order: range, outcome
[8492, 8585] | 12.43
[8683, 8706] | 13.21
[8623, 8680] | 14.63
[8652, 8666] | 12.49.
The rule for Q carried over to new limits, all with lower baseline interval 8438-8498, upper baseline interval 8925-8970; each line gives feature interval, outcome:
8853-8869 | -0.41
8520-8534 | 0.32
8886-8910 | -1.63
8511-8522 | 0.24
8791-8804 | -1.89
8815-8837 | -1.35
